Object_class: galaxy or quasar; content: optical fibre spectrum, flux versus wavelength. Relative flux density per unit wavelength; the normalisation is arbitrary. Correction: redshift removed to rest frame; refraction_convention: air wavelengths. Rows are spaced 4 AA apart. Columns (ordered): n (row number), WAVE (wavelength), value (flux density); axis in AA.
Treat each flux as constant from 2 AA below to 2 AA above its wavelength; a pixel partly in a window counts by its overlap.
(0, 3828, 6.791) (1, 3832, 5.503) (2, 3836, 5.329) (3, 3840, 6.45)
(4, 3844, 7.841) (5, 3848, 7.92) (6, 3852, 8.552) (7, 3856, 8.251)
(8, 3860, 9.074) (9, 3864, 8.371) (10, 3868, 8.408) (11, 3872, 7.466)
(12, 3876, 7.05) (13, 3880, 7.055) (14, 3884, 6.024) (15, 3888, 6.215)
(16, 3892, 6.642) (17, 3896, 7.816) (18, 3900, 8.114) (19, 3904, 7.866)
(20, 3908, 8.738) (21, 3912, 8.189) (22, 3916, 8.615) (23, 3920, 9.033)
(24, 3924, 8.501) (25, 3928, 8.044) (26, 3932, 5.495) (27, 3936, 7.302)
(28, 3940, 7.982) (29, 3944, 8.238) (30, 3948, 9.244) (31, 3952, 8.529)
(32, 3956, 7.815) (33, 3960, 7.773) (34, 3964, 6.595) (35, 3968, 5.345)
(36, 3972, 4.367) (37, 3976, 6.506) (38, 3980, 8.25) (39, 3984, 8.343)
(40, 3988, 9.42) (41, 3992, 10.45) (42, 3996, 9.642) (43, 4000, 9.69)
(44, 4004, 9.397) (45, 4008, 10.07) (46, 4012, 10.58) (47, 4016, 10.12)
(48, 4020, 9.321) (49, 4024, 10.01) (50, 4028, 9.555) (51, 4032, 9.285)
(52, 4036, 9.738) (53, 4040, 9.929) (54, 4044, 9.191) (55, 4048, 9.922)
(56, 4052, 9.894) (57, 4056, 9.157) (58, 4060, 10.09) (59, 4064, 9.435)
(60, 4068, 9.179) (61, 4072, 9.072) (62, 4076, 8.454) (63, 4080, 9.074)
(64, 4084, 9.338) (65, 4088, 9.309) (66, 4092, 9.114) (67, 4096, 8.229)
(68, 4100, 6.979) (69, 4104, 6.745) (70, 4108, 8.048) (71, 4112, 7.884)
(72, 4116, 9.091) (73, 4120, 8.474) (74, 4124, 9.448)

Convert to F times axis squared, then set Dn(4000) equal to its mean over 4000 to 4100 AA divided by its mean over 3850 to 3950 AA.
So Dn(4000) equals 1.3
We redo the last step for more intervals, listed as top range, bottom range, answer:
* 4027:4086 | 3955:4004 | 1.24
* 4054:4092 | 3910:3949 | 1.23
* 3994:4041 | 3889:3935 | 1.31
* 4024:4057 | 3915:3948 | 1.28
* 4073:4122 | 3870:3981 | 1.23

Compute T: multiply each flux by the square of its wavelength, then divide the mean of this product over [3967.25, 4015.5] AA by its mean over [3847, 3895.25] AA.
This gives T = 1.21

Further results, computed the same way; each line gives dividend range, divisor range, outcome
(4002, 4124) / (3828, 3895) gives 1.40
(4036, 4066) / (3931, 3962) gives 1.29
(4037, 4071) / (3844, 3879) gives 1.31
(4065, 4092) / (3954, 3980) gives 1.47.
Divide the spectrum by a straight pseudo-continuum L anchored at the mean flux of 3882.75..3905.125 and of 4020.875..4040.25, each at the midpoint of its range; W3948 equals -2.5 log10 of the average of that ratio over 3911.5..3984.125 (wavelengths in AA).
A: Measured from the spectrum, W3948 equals 0.07 mag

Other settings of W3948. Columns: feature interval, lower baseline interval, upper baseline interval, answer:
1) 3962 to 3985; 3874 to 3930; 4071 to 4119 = 0.22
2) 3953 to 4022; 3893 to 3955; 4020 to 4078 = 0.05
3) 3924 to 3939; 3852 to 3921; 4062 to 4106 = 0.11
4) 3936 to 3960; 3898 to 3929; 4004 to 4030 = 0.09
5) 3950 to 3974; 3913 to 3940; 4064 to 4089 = 0.20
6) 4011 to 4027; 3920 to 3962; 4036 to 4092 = -0.13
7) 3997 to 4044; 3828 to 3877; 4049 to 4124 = -0.16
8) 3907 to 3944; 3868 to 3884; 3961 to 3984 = -0.17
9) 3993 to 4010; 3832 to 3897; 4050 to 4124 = -0.18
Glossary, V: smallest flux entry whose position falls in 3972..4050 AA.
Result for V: 4.367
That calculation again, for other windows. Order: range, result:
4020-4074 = 9.072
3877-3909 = 6.024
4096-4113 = 6.745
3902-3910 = 7.866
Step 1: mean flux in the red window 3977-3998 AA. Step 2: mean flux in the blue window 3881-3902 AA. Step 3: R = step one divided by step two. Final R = 1.31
